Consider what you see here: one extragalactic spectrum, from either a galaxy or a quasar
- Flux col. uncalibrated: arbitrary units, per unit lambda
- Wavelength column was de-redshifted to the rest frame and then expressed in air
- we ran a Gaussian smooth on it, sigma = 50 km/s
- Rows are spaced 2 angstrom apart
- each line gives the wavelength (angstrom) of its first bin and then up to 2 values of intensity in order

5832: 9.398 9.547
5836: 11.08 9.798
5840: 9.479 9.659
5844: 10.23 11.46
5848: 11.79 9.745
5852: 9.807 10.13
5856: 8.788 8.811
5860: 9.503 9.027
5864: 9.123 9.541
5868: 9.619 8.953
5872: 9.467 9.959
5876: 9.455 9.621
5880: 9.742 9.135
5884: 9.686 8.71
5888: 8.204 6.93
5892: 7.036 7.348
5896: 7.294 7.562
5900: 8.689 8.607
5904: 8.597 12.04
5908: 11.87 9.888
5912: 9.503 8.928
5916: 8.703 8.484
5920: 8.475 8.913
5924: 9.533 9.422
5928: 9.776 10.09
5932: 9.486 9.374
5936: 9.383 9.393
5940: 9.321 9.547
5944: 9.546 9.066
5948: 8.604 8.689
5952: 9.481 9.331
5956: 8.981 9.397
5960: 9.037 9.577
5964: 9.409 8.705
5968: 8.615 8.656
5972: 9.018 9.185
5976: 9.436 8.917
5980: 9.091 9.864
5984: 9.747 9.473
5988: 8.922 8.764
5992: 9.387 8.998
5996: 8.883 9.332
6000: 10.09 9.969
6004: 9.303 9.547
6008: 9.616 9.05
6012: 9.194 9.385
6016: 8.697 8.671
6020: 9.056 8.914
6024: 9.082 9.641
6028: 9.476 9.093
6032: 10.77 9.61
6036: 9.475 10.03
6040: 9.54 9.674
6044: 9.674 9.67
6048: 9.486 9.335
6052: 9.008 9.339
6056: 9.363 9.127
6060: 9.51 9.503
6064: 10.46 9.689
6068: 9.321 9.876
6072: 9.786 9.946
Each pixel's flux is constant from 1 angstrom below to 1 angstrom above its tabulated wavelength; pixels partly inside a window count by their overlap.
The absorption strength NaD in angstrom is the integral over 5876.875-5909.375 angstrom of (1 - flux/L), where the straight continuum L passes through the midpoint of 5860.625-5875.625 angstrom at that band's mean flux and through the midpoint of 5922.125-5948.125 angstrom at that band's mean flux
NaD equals 2.0 angstrom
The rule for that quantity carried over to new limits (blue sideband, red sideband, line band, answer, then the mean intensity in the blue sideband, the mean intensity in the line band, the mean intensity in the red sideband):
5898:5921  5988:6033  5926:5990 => 0.5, 9.35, 9.26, 9.31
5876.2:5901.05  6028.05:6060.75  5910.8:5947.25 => -2.5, 8.37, 9.27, 9.54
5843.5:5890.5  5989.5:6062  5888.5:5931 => 2.4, 9.5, 8.93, 9.39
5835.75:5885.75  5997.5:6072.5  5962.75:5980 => 1.0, 9.71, 9.01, 9.48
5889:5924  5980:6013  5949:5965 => -0.2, 8.78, 9.24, 9.37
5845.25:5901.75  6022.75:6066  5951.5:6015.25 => 0.9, 9.09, 9.26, 9.56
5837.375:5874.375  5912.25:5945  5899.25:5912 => -0.7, 9.73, 9.94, 9.28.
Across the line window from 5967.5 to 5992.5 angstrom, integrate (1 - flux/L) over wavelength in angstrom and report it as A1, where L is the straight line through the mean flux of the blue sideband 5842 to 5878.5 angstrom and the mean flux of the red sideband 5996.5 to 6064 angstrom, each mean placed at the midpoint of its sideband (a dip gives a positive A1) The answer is 0.9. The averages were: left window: 9.72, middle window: 9.17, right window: 9.44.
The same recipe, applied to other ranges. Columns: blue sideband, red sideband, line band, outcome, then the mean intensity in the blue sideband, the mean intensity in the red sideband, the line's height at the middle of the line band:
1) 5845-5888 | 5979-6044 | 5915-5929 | 0.69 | 9.59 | 9.39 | 9.51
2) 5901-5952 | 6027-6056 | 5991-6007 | 0.13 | 9.41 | 9.58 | 9.52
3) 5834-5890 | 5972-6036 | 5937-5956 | 0.46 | 9.6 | 9.33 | 9.44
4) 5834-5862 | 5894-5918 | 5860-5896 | 2.49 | 9.97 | 9.13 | 9.54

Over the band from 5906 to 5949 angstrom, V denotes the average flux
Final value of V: 9.46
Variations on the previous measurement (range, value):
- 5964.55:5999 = 9.12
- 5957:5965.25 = 9.34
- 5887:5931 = 8.9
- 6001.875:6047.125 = 9.43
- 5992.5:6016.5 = 9.35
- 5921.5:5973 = 9.25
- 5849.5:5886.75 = 9.41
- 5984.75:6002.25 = 9.29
